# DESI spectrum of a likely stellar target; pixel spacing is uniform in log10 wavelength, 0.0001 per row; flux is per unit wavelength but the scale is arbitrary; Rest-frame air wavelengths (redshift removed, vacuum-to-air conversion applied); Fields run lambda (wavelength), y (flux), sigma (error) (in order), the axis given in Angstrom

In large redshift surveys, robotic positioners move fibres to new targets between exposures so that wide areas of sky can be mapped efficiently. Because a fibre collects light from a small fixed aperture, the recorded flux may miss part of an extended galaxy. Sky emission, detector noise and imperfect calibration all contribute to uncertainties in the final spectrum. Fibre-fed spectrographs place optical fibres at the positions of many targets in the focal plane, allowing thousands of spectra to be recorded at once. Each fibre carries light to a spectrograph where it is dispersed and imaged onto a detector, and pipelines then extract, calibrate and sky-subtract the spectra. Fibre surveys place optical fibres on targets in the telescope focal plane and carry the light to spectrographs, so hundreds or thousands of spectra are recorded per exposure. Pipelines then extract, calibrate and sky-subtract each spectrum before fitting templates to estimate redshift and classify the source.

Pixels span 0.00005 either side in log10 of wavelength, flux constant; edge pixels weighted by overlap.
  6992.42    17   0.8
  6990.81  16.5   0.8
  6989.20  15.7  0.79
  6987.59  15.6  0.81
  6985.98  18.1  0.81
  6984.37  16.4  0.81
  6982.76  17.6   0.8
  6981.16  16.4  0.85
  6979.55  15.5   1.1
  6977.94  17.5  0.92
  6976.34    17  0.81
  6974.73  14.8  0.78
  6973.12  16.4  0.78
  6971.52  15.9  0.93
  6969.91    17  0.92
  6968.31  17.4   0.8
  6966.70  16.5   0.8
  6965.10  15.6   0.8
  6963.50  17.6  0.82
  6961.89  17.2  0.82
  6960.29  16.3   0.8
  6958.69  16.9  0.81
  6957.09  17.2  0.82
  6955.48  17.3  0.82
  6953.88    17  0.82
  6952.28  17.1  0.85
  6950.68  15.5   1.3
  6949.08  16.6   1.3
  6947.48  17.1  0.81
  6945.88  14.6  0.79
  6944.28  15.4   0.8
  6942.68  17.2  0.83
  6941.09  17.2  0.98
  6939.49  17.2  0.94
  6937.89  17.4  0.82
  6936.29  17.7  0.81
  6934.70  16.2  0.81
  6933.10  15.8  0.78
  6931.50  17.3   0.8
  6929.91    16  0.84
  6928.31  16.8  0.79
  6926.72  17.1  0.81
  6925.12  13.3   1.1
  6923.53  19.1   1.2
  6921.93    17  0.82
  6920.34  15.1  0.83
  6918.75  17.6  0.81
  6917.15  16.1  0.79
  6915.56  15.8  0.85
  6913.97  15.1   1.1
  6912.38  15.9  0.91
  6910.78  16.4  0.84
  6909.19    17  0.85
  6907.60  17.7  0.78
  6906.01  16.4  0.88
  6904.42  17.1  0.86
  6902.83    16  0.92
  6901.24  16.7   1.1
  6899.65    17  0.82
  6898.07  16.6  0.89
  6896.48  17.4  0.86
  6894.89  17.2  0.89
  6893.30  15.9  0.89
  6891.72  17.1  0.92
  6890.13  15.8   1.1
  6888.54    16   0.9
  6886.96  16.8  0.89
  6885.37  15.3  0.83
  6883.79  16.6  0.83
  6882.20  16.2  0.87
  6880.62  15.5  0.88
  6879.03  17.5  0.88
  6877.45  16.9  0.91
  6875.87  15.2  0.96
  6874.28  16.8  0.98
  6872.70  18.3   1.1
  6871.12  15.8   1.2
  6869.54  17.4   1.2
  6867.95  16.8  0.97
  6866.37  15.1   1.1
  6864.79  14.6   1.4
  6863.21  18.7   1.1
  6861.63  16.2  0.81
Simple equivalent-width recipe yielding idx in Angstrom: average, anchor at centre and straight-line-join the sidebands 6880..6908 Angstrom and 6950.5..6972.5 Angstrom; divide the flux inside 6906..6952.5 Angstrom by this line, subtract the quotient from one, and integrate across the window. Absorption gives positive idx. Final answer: 0.5 Angstrom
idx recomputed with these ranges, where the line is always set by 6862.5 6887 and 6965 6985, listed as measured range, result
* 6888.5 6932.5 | -0.2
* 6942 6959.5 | -0.1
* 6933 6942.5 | -0.3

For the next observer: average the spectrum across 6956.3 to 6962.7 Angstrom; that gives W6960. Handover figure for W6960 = 16.9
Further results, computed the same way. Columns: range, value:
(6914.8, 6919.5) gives 16.5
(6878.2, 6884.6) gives 16.5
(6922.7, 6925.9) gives 16.2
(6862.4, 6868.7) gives 16.3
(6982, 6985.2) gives 17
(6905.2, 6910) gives 17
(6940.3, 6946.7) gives 16.1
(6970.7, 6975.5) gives 15.7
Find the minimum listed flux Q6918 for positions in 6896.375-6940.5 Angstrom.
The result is 13.3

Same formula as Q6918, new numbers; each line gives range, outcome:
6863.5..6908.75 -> 14.6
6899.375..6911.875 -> 16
